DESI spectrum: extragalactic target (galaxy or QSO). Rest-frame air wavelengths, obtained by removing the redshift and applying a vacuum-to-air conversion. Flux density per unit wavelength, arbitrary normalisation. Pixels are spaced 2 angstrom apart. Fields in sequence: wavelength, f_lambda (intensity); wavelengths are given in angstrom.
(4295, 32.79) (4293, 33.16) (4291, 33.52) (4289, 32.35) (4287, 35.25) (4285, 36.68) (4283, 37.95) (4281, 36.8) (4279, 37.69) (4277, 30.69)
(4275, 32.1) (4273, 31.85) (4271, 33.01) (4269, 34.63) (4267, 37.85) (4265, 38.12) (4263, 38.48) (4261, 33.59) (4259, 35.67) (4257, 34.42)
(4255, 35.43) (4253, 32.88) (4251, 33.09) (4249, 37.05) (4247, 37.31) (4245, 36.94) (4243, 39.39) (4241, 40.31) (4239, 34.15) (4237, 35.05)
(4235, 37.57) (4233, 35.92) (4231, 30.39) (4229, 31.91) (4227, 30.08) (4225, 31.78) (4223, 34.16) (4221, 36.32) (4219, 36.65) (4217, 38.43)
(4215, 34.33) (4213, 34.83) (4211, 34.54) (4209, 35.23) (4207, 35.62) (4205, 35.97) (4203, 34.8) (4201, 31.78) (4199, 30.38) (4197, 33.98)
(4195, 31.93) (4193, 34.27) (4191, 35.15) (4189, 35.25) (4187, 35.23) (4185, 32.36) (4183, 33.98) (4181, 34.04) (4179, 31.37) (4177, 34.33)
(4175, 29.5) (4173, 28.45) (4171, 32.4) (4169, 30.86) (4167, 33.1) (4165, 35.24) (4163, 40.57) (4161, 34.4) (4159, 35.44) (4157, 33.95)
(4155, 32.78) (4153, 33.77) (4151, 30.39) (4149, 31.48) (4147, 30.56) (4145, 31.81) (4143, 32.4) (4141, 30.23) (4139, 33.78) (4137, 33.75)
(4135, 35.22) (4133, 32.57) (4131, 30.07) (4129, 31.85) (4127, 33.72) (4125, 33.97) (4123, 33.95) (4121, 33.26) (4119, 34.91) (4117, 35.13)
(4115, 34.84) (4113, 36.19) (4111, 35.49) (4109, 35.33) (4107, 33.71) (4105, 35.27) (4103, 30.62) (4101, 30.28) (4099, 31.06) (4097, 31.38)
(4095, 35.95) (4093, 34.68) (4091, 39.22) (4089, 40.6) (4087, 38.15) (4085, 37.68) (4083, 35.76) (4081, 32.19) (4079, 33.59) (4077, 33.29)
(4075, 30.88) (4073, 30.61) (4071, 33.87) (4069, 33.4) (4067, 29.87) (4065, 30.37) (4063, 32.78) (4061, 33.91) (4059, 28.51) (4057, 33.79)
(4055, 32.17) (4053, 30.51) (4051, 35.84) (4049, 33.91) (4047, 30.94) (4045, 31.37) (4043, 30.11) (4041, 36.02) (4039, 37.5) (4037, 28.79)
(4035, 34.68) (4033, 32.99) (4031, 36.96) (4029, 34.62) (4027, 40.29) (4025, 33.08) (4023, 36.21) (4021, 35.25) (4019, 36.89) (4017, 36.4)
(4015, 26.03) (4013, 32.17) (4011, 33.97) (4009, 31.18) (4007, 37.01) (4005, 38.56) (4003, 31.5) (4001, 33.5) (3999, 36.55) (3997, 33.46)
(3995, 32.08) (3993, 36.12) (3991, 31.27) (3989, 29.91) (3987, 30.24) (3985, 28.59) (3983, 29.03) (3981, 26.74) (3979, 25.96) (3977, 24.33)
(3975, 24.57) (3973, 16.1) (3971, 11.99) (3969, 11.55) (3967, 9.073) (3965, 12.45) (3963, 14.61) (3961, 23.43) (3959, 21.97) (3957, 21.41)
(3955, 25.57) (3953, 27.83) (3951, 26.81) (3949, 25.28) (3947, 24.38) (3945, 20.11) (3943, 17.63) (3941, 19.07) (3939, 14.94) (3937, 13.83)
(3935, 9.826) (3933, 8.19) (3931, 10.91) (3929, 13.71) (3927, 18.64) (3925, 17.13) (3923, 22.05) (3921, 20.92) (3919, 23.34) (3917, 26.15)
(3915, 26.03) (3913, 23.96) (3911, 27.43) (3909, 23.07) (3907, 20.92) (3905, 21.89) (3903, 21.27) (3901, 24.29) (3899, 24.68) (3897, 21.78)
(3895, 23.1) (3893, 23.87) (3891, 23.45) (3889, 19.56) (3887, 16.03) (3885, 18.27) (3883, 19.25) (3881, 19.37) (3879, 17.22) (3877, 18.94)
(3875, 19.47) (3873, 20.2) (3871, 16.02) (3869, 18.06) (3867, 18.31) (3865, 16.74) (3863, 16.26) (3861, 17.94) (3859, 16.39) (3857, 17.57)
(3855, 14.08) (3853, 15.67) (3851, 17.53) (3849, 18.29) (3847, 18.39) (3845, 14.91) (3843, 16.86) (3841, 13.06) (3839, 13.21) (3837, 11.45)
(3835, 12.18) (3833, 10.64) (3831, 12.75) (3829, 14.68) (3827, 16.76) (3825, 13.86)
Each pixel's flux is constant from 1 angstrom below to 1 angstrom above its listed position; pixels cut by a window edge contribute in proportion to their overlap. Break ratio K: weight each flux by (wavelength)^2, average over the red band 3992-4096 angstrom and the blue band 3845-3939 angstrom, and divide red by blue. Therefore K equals 1.93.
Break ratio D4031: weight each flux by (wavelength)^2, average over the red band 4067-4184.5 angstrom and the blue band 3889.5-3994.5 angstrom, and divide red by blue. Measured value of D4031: 1.7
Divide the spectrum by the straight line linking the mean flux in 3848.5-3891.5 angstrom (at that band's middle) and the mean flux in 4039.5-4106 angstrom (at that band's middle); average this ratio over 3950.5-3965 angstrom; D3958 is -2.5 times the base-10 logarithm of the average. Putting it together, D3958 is 0.105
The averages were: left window 17.9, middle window 22.2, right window 33.3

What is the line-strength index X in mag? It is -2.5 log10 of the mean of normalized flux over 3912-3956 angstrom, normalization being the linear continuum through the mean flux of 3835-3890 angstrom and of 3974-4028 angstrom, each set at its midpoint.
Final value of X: 0.242 mag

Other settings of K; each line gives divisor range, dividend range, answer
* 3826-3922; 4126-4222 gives 2.07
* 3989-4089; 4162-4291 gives 1.13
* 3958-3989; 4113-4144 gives 1.71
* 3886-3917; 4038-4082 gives 1.54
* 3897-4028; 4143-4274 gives 1.55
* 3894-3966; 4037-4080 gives 1.69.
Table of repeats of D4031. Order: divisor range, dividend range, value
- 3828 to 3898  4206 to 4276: 2.46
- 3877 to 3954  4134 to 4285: 1.94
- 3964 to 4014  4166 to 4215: 1.33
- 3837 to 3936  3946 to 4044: 1.63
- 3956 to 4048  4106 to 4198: 1.22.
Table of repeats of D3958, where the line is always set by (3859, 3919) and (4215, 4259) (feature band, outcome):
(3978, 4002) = -0.238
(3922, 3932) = 0.329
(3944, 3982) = 0.150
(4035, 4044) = -0.227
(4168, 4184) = 0.027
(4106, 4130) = -0.138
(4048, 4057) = -0.202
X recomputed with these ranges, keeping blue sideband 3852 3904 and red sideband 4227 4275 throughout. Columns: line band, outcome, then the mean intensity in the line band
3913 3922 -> -0.16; 24.1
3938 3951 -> 0.07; 20.7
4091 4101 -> -0.18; 33.6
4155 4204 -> -0.04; 33.4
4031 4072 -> -0.22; 32.7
